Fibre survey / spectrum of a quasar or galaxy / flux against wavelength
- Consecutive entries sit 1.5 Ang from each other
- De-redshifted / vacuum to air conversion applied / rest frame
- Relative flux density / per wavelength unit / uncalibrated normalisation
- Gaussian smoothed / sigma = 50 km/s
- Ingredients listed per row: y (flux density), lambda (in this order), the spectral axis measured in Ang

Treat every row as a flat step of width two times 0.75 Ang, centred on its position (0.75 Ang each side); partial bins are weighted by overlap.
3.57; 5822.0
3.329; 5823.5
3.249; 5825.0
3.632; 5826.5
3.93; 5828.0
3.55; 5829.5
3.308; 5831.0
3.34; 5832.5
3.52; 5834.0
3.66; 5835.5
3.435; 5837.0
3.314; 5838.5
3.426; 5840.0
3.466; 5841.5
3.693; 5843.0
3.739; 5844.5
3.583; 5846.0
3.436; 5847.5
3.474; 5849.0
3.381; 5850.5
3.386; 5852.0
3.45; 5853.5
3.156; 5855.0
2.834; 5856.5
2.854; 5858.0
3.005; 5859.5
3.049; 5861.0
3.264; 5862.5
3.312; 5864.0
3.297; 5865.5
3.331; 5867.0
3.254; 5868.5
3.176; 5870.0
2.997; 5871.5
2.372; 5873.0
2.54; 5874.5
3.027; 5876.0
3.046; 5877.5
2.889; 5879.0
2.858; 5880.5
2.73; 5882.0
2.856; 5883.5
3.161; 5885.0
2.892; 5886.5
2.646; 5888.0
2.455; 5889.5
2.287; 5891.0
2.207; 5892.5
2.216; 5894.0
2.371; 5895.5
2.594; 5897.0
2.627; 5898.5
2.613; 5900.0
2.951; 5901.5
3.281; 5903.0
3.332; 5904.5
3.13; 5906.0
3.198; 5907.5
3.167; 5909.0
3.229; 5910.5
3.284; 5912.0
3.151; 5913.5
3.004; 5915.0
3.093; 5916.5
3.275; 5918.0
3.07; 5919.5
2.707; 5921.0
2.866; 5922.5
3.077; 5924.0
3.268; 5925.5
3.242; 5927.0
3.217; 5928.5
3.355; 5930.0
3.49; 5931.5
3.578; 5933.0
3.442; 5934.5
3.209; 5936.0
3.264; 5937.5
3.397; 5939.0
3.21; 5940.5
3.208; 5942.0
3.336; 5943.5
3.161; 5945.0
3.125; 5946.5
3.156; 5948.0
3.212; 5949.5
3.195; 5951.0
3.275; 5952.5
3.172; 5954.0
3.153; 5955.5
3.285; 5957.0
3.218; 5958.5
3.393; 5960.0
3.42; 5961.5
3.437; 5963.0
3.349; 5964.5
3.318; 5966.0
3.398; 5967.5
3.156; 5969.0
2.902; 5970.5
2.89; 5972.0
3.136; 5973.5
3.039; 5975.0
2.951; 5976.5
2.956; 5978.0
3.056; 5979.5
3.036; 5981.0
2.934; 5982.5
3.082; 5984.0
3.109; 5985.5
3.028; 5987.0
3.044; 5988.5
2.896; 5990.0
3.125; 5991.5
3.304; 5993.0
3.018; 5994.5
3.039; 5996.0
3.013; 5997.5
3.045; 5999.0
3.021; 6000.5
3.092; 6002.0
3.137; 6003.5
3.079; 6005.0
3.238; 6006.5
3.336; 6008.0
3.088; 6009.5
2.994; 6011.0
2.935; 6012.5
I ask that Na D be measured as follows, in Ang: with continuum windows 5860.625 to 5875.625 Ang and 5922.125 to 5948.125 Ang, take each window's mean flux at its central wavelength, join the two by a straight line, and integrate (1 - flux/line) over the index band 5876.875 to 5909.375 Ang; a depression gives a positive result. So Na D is 3.6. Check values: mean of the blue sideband 3.06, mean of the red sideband 3.26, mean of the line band 2.79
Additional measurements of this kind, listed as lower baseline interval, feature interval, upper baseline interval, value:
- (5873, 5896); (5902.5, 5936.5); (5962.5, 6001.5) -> -4.60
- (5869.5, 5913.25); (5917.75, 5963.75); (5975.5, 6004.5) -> -4.66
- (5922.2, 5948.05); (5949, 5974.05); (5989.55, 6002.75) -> -0.41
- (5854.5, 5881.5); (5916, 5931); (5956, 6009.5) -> -0.28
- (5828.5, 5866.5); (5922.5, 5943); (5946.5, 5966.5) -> 0.00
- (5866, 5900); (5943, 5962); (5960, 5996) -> -1.36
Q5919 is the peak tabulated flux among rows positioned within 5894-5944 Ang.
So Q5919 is 3.578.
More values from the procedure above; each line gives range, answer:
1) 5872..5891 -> 3.161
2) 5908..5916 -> 3.284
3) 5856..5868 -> 3.331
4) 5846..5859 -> 3.583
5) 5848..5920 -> 3.474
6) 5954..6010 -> 3.437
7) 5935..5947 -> 3.397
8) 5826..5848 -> 3.93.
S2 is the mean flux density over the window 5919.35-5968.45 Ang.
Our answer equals 3.25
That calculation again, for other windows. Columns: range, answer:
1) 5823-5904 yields 3.1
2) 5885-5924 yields 2.88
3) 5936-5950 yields 3.23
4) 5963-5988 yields 3.09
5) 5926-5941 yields 3.34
